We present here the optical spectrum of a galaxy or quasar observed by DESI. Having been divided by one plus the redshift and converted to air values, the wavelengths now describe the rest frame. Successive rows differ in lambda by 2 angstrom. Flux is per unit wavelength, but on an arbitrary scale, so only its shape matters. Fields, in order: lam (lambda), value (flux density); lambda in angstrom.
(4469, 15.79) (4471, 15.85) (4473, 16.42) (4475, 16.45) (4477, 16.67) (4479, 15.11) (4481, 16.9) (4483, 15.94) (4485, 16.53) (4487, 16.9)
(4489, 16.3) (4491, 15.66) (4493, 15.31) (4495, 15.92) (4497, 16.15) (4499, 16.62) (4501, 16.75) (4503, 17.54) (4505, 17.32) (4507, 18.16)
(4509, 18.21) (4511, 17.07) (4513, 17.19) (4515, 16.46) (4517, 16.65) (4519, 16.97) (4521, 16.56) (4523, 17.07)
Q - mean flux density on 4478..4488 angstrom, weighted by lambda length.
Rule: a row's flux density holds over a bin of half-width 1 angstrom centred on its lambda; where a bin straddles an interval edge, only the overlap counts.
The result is 16.3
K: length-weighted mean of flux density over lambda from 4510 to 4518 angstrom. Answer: 16.8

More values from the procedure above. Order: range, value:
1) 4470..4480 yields 16.1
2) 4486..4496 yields 16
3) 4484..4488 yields 16.7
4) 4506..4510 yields 18.2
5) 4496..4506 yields 16.9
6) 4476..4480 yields 15.9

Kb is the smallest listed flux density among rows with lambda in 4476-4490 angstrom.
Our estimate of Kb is 15.11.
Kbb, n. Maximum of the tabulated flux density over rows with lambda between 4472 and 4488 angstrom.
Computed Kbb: 16.9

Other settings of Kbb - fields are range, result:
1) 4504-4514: 18.21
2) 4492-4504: 17.54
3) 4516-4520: 16.97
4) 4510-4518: 17.19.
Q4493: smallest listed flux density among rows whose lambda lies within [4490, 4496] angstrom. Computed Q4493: 15.31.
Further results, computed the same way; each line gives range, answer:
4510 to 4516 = 16.46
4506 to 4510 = 18.16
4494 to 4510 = 15.92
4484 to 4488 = 16.53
